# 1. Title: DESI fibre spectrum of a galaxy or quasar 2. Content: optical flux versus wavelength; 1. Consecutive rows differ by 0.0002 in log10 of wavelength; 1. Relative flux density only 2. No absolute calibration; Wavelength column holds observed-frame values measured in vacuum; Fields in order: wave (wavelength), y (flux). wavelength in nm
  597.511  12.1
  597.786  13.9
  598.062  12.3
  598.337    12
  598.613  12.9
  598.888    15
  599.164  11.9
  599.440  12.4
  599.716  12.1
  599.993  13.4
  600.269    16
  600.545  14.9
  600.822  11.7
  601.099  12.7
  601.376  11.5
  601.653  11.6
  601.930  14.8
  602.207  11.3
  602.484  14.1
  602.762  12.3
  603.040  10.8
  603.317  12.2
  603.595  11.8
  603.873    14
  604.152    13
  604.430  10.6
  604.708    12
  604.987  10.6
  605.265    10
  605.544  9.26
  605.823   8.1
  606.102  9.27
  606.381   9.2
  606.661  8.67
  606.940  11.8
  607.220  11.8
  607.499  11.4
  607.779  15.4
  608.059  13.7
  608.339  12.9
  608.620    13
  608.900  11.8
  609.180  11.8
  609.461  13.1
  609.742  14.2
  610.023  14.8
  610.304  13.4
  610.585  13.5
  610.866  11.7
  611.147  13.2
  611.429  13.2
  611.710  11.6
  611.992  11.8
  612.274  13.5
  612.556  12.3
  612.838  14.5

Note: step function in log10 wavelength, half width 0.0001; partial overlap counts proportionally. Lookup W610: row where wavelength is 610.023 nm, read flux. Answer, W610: 14.8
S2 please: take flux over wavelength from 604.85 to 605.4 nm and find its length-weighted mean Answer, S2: 10.3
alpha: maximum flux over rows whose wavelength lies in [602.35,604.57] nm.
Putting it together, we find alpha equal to 14.1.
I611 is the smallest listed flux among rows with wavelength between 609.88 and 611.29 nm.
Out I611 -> 11.7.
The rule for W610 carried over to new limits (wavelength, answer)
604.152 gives 13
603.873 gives 14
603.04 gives 10.8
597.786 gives 13.9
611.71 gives 11.6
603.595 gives 11.8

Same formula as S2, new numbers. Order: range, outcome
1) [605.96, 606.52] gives 9.23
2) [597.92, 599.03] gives 13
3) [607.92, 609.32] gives 12.6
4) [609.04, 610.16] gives 13.5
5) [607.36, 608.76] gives 13.3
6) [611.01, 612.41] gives 12.7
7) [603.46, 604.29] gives 12.9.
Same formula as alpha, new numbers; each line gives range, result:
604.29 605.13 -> 12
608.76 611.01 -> 14.8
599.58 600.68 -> 16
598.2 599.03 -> 15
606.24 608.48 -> 15.4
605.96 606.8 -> 9.27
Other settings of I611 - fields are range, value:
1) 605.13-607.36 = 8.1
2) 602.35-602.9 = 12.3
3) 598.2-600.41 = 11.9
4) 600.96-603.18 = 10.8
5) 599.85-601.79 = 11.5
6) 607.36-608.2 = 11.4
